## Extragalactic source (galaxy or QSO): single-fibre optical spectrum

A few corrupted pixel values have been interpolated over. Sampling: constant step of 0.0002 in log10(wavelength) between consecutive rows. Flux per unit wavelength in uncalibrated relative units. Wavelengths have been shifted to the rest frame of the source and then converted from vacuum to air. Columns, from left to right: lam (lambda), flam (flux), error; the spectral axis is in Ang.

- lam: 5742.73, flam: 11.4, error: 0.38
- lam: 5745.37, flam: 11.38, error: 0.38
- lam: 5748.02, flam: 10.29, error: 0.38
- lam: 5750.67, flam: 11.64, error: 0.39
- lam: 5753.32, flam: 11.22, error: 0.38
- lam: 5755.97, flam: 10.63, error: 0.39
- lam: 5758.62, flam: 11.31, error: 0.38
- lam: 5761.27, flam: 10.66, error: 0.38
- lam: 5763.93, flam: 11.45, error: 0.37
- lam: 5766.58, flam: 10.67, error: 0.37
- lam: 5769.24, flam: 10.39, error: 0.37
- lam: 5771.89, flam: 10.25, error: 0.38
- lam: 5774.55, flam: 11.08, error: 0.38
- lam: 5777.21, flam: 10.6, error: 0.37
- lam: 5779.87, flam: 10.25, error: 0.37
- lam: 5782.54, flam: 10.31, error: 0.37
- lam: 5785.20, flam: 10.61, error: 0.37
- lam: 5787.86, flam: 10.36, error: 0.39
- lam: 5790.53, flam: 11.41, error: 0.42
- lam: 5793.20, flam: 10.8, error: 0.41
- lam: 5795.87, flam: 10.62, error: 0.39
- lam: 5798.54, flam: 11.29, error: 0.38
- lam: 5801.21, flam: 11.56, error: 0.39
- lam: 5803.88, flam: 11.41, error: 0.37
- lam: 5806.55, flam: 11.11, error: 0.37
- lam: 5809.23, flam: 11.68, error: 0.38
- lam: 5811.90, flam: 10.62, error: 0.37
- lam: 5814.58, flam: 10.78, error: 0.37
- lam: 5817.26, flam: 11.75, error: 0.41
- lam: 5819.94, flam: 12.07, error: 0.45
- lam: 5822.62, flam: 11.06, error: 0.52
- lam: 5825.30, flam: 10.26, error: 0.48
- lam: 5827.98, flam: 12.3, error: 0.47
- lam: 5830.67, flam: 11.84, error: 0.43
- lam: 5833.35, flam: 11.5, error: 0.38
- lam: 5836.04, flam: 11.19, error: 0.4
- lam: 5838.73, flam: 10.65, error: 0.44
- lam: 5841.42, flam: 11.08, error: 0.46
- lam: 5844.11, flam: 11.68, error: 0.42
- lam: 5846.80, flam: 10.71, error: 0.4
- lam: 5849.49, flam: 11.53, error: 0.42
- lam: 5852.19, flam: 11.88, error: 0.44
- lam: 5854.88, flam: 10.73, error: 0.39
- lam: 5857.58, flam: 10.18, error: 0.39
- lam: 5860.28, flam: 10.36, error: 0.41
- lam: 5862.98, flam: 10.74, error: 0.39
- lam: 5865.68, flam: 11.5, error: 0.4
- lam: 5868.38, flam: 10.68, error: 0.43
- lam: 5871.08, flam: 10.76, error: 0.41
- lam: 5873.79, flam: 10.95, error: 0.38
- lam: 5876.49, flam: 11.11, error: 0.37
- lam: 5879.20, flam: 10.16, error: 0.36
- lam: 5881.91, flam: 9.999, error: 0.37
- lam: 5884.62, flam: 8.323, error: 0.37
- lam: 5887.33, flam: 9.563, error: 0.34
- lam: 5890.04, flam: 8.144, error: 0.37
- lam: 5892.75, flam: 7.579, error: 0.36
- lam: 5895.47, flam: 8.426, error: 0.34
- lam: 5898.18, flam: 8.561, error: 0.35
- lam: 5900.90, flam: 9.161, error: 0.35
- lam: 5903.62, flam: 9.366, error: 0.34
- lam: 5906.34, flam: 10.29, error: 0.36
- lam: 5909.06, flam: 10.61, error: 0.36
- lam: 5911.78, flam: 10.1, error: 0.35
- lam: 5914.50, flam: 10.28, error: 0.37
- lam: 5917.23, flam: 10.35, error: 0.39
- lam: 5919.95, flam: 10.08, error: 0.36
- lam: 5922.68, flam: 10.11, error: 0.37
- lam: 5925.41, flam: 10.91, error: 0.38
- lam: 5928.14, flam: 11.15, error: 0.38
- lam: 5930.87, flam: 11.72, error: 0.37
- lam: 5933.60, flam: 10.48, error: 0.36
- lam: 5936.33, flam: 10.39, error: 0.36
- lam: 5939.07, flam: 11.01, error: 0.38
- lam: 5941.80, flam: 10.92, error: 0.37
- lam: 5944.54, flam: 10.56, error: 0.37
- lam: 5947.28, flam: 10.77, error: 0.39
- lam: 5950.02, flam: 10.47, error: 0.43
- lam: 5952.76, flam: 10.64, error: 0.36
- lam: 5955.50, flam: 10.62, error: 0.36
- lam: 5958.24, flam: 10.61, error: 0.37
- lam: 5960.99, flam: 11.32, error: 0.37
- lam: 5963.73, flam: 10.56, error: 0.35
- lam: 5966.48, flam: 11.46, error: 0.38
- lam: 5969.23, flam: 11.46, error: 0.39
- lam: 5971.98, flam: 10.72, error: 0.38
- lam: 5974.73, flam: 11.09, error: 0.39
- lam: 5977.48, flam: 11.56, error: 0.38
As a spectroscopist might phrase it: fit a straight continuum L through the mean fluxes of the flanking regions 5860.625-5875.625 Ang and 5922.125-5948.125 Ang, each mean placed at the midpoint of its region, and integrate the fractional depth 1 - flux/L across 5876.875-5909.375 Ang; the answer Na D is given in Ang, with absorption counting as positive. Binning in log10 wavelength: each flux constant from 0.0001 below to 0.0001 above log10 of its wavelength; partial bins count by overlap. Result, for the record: 5.0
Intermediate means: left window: 10.9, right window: 10.8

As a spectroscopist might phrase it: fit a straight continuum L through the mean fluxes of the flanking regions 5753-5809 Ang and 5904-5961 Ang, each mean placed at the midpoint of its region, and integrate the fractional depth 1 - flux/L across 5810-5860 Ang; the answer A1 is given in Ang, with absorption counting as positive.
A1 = -1.98 Ang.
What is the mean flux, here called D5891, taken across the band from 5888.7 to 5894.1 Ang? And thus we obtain 7.87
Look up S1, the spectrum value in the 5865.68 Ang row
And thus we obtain 11.5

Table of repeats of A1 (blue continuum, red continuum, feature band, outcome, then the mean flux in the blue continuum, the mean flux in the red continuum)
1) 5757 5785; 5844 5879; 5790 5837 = -2.11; 10.7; 10.9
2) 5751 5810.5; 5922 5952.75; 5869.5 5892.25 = 2.16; 10.9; 10.8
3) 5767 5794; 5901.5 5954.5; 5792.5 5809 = -0.92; 10.6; 10.5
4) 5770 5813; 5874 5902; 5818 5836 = -2.19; 10.9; 9.18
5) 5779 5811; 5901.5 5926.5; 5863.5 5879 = -0.68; 11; 10.2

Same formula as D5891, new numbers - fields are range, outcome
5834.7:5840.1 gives 10.9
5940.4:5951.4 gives 10.7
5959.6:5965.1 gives 10.9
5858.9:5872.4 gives 10.8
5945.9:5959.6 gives 10.6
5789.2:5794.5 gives 11.1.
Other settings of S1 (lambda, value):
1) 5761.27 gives 10.66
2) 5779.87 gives 10.25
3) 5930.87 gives 11.72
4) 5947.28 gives 10.77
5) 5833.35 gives 11.5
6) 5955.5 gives 10.62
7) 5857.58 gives 10.18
